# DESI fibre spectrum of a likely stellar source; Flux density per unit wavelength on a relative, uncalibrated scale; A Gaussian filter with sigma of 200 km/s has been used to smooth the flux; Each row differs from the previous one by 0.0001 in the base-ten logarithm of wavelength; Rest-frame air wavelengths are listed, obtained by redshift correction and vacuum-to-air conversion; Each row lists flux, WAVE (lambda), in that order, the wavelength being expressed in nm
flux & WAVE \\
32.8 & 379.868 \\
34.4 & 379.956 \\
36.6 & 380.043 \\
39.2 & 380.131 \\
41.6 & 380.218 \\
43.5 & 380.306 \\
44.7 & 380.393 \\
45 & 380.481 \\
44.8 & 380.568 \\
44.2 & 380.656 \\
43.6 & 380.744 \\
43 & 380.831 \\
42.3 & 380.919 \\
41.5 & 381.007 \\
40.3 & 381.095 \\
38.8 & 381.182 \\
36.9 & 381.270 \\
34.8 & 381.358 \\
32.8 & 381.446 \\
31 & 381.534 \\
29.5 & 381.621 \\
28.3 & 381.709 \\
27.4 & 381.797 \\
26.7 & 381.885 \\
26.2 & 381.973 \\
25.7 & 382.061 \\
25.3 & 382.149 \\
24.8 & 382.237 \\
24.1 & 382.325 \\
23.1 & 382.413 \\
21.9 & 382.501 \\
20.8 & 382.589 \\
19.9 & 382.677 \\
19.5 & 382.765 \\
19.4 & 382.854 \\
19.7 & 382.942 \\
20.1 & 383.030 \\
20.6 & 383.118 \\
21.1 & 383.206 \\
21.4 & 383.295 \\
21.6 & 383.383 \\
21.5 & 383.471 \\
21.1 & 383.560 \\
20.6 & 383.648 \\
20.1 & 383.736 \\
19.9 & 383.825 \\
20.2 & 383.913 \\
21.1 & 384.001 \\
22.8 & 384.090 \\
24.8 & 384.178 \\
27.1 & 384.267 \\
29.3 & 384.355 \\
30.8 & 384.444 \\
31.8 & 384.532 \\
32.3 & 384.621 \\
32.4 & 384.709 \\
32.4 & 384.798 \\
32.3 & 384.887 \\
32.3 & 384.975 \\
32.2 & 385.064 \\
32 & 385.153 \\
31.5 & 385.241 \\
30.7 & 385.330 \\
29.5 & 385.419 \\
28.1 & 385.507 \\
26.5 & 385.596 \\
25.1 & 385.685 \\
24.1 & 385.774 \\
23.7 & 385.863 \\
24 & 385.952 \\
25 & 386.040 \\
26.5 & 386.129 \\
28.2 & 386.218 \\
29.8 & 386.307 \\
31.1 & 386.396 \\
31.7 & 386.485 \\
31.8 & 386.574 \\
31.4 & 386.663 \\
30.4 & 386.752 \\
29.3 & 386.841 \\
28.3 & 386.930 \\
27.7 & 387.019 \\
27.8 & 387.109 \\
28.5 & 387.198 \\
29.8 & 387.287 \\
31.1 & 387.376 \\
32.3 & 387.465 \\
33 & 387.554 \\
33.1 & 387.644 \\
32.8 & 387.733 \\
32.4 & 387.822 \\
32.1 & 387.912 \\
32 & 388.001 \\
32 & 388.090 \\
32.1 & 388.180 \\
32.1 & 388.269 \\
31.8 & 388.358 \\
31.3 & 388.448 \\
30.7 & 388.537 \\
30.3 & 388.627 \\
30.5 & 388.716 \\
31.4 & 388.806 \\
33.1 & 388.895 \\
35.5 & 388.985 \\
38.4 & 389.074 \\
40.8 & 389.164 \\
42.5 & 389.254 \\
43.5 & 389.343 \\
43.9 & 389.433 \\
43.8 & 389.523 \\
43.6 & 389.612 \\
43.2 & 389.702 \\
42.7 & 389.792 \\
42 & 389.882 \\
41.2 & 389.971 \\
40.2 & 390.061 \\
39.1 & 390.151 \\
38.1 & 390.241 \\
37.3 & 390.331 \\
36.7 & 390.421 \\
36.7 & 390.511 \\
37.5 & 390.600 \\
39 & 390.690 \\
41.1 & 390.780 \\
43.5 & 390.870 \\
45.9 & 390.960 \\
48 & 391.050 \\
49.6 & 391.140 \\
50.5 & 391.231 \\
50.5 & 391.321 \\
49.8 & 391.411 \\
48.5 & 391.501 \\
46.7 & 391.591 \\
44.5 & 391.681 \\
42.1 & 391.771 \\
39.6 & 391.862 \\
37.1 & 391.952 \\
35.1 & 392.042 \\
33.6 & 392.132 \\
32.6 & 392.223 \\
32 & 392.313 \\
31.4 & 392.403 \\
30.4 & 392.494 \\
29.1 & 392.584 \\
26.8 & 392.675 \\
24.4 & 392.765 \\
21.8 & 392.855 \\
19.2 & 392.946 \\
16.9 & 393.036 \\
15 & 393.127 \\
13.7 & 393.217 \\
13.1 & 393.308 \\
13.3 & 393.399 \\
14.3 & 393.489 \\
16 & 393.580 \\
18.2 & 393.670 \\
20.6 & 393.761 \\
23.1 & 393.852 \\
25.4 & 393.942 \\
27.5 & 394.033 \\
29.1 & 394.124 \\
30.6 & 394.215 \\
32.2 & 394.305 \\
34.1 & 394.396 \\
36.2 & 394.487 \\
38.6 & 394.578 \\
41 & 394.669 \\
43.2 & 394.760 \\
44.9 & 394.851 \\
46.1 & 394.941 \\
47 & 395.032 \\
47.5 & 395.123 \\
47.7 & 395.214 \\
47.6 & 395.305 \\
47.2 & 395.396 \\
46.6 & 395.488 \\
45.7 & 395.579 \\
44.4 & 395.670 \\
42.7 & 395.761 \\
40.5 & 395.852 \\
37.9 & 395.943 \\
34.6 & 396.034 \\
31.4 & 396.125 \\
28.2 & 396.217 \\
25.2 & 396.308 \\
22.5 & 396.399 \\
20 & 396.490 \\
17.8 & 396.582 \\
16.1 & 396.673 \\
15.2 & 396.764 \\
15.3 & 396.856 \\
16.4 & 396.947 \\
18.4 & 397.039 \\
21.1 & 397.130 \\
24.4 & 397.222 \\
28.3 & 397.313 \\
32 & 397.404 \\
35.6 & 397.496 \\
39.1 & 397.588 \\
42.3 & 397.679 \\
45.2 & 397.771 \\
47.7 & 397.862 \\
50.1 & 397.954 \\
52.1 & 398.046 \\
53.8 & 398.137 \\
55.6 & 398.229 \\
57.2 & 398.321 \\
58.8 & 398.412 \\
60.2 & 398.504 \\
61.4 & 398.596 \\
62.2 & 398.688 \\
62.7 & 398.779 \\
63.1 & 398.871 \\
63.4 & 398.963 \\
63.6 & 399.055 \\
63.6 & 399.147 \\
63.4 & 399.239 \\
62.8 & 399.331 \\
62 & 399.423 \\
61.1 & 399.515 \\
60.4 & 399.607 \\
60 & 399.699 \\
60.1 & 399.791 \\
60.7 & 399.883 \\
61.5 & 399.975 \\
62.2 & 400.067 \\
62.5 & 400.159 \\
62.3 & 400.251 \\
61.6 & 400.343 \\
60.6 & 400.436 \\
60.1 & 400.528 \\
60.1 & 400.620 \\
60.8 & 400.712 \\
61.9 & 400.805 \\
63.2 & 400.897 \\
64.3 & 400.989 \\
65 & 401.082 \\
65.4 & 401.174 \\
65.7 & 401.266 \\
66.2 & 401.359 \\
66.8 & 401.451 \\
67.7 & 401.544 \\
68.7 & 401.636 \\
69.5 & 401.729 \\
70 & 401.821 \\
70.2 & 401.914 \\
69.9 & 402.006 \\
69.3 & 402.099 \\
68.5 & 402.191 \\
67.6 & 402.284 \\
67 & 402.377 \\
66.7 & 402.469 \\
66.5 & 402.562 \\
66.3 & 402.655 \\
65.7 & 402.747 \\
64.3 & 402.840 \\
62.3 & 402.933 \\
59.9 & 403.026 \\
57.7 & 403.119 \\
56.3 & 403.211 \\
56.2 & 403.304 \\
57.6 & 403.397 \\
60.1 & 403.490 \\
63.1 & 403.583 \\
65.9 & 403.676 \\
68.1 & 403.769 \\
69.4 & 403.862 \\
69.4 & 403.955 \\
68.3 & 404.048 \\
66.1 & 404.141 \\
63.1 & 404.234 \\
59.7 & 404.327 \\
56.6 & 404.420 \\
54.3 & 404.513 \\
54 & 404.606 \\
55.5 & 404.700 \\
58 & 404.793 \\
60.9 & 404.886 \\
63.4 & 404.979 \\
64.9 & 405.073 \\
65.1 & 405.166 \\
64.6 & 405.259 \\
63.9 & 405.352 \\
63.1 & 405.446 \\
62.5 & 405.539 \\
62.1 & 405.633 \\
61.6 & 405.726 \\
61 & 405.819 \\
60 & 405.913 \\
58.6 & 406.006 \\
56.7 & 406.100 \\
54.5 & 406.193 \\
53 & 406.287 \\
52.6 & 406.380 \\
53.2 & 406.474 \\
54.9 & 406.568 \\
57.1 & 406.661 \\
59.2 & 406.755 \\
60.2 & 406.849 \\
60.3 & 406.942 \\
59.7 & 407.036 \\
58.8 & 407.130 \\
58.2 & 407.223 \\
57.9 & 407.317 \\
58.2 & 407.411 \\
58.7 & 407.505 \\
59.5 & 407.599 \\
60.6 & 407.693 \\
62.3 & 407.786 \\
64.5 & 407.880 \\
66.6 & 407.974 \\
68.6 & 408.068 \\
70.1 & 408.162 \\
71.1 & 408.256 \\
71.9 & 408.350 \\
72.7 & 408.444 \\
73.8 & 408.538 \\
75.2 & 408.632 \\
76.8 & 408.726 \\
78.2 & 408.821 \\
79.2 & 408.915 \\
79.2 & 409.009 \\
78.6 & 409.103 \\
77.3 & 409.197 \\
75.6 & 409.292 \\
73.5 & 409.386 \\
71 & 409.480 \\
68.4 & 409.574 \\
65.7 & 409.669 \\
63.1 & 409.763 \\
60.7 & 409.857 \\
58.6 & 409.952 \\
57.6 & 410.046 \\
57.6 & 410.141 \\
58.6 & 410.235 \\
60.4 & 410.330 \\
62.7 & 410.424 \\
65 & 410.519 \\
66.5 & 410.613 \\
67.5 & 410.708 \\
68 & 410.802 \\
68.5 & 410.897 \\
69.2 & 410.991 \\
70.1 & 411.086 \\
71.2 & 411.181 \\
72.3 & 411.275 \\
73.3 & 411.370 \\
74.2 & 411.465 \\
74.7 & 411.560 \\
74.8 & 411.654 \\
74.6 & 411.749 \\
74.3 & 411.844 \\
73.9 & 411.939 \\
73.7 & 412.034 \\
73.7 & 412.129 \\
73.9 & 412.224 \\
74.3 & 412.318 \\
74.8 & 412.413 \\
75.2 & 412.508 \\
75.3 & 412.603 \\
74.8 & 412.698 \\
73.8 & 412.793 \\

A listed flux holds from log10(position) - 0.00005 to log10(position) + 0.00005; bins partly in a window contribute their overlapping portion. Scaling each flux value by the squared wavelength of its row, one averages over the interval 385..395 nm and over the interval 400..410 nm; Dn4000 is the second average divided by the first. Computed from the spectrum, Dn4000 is 2.09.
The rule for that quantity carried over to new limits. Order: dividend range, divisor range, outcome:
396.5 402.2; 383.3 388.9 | 2.01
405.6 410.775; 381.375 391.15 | 2.34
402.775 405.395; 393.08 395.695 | 1.98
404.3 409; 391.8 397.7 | 2.19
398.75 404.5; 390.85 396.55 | 1.94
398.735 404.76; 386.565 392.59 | 1.82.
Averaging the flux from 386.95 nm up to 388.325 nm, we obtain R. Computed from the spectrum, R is 31.2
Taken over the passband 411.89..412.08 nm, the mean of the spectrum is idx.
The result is 73.7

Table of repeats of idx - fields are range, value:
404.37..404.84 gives 55.7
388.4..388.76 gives 30.7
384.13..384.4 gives 27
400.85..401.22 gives 64.6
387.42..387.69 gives 32.8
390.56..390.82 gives 39.2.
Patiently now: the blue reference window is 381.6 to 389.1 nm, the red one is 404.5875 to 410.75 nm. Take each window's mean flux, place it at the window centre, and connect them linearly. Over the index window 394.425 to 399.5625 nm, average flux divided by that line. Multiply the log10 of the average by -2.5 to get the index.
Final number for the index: 0.10 mag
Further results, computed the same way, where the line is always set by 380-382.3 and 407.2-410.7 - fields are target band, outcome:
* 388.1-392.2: 0.16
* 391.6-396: 0.47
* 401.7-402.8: -0.14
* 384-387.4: 0.38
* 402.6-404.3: -0.04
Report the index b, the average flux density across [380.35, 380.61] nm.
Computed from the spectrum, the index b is 44.9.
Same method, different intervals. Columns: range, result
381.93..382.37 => 25.2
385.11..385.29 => 31.8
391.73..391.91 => 40.6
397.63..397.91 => 45.1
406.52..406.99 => 58.3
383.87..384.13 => 21.3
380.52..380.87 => 44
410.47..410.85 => 66.7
